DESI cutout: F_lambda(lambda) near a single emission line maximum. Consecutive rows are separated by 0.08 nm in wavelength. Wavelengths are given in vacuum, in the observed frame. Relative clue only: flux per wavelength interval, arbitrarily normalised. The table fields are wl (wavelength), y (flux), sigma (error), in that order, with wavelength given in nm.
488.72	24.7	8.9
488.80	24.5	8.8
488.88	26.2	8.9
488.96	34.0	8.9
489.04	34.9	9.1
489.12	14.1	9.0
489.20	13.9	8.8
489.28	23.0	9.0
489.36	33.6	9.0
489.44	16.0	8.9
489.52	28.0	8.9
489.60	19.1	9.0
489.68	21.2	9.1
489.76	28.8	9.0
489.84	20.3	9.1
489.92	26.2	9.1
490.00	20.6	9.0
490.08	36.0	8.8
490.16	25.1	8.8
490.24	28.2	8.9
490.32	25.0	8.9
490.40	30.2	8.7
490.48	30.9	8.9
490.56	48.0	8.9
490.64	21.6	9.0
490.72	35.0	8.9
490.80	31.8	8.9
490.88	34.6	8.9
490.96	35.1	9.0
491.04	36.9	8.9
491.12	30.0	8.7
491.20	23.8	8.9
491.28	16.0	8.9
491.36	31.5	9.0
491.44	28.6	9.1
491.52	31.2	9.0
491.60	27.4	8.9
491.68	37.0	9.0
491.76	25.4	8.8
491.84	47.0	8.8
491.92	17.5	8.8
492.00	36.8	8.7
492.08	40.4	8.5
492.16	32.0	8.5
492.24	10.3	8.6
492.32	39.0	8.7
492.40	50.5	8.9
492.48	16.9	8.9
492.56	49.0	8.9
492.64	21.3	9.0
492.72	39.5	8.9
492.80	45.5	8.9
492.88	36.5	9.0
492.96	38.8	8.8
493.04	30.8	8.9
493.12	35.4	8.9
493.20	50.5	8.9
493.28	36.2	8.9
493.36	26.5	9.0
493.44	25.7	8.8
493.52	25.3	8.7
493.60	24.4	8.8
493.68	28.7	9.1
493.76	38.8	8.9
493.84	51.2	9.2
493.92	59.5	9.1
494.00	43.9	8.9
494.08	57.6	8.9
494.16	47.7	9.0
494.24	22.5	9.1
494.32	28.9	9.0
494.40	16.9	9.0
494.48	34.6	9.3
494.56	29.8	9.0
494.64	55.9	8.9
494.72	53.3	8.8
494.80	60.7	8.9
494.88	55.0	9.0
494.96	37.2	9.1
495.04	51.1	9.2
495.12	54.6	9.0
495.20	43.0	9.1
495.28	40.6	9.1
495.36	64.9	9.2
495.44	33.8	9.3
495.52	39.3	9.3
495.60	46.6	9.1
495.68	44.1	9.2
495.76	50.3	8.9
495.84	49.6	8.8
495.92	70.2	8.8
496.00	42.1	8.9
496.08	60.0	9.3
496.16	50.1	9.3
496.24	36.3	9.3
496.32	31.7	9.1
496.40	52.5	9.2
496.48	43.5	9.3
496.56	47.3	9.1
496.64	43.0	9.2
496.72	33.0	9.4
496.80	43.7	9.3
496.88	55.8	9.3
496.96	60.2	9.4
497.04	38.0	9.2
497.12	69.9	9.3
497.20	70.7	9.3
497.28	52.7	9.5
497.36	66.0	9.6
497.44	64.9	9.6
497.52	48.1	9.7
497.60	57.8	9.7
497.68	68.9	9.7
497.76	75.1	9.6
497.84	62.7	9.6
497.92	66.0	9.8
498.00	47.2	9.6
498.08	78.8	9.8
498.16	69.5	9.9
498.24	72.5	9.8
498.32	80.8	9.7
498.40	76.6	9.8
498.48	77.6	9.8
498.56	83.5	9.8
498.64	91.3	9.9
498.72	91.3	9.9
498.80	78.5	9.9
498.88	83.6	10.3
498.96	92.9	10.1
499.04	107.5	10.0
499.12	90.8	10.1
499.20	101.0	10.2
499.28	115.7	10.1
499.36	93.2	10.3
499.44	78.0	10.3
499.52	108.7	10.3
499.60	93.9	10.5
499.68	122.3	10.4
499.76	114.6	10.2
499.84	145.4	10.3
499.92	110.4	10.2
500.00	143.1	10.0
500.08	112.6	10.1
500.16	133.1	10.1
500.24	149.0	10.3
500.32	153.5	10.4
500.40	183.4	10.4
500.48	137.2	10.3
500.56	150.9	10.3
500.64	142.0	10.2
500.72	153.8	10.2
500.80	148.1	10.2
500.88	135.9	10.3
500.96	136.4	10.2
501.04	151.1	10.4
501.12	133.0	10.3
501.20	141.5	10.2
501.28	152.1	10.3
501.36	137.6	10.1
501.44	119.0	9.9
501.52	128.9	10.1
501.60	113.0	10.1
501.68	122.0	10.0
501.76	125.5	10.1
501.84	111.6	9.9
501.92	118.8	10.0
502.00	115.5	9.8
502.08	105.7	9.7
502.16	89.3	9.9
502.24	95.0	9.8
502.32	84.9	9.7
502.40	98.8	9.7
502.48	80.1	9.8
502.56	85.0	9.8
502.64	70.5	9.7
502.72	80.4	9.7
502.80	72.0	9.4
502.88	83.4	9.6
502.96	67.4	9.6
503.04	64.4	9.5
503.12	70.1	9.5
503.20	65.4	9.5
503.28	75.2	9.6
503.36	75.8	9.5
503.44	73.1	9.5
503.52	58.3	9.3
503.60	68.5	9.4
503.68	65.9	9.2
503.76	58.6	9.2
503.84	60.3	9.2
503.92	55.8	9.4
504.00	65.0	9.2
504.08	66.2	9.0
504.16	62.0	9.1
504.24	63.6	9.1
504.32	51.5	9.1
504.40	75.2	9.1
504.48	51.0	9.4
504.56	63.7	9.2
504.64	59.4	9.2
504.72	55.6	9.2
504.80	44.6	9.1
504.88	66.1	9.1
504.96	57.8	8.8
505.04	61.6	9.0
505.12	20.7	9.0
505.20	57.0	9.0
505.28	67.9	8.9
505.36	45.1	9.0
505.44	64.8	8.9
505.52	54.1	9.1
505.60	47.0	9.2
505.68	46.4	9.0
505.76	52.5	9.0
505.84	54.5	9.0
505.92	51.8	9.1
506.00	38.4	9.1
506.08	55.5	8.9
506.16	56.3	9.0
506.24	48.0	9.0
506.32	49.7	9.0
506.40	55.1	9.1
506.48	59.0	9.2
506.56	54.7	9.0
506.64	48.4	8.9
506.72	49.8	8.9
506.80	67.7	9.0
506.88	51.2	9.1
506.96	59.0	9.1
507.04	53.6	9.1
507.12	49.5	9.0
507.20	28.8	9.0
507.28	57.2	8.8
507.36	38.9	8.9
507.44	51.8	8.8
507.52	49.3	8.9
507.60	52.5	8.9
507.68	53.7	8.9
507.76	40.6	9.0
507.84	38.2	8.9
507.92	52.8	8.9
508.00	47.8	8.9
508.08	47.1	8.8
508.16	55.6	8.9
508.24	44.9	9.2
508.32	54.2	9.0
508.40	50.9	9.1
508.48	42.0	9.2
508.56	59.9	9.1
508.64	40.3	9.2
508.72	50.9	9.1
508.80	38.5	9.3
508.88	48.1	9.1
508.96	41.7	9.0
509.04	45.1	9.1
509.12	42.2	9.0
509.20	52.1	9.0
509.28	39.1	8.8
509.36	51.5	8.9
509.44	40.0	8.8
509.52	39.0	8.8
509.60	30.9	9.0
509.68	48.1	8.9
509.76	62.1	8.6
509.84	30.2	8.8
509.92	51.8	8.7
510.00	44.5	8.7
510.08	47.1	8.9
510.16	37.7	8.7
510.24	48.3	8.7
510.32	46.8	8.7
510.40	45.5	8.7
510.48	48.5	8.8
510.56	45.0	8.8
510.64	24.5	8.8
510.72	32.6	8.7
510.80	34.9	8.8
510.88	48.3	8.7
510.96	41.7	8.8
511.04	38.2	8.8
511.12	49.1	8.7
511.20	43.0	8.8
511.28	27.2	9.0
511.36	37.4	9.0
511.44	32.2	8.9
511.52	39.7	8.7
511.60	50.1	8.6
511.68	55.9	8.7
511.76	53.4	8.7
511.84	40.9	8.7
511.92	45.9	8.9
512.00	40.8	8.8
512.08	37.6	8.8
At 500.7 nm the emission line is C IV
